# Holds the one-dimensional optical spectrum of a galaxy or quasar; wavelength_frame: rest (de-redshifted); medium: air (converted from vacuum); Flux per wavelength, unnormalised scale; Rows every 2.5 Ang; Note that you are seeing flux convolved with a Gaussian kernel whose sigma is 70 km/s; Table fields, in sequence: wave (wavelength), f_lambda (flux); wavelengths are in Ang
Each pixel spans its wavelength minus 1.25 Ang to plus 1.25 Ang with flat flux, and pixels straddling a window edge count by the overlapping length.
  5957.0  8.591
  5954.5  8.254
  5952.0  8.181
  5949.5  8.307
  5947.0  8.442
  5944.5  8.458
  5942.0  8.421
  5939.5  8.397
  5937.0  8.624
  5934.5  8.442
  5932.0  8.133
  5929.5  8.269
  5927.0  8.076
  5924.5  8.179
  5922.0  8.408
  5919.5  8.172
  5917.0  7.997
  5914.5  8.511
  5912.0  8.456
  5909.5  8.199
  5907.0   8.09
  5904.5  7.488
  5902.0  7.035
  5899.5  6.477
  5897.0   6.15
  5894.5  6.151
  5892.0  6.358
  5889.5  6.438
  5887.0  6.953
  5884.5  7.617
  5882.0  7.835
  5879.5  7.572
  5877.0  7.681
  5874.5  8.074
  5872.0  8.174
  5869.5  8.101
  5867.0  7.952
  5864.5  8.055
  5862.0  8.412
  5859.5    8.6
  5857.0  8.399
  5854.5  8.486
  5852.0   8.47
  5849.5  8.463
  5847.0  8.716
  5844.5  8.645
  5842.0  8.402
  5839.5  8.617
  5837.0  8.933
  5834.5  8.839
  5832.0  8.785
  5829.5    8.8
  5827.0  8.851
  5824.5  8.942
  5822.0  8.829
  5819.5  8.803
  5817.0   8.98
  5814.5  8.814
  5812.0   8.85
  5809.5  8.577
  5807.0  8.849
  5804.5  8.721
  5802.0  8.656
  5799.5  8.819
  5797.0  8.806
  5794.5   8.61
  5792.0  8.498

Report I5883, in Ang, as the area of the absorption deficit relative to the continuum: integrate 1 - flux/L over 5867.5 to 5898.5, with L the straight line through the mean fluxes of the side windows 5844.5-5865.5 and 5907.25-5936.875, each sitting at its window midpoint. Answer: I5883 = 4.1 Ang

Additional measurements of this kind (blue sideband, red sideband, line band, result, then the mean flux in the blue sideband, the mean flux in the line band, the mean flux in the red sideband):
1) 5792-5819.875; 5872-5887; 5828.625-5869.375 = -1.8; 8.76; 8.52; 7.72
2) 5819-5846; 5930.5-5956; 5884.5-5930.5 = 5.3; 8.77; 7.52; 8.37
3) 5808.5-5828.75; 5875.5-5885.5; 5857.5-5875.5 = -0.6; 8.83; 8.21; 7.69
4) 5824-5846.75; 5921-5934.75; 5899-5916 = 1.1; 8.75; 7.81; 8.23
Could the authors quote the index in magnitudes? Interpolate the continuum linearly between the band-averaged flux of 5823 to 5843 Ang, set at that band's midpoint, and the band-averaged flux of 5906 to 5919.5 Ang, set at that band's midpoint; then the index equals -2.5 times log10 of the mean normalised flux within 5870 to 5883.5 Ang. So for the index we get 0.08 mag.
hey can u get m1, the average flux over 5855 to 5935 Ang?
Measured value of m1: 7.76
